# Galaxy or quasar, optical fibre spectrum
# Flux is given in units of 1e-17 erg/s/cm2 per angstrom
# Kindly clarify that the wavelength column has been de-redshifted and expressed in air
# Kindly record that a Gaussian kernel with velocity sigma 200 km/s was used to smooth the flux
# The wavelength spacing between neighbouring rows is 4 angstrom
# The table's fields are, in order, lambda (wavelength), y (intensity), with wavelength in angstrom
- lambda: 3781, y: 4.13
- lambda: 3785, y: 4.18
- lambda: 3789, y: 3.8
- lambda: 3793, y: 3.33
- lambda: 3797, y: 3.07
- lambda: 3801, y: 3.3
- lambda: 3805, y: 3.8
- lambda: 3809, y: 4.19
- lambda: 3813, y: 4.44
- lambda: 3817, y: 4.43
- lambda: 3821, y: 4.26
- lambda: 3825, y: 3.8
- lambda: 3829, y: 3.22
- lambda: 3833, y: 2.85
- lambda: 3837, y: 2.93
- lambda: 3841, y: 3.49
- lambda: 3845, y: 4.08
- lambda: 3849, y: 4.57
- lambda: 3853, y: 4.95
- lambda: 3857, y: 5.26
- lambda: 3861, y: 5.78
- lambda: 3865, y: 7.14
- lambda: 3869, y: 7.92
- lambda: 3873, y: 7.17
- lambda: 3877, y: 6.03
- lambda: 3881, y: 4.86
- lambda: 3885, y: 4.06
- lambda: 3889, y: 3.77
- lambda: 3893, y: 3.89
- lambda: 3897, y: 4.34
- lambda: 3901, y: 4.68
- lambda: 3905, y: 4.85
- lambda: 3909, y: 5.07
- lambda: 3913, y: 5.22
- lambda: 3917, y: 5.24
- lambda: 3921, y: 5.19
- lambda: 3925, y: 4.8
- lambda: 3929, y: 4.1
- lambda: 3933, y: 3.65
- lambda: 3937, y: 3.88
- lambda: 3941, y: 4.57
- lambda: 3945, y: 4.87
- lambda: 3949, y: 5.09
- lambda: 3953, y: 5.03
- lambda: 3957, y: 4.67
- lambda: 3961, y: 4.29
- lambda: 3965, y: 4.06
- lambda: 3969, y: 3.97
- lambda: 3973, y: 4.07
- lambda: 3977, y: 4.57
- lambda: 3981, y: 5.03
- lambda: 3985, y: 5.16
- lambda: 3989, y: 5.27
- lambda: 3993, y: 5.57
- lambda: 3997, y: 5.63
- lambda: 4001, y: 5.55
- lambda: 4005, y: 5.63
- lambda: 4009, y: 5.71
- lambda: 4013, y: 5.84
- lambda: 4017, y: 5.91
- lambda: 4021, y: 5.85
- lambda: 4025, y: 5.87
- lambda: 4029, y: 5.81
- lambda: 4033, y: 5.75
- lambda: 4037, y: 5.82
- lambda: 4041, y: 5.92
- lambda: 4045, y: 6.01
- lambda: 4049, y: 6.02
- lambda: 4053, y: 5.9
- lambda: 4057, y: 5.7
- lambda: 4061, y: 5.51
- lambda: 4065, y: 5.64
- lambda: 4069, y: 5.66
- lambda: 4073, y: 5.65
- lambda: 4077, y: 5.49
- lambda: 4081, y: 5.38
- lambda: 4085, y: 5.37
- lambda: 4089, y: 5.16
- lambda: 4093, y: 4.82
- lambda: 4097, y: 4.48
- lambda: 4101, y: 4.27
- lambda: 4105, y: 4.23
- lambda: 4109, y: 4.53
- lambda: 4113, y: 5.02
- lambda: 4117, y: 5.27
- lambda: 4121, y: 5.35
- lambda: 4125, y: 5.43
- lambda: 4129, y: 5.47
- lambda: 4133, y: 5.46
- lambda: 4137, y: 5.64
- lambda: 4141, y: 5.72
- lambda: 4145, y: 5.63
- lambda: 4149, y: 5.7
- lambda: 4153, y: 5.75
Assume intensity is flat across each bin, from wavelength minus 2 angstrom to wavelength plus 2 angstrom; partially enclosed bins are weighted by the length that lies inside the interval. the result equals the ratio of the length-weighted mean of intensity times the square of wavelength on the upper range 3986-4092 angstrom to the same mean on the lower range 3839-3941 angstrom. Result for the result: 1.2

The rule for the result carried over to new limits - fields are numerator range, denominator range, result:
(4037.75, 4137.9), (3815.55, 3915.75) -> 1.25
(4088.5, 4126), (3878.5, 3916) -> 1.17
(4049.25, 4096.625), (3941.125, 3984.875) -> 1.26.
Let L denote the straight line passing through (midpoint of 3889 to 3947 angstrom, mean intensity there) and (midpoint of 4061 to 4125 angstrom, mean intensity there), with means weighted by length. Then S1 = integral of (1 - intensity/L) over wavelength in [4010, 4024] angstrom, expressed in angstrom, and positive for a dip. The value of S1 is -2.81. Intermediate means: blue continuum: 4.57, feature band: 5.86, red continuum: 5.11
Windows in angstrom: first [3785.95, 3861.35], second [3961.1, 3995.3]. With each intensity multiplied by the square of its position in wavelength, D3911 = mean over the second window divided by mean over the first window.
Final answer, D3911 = 1.3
